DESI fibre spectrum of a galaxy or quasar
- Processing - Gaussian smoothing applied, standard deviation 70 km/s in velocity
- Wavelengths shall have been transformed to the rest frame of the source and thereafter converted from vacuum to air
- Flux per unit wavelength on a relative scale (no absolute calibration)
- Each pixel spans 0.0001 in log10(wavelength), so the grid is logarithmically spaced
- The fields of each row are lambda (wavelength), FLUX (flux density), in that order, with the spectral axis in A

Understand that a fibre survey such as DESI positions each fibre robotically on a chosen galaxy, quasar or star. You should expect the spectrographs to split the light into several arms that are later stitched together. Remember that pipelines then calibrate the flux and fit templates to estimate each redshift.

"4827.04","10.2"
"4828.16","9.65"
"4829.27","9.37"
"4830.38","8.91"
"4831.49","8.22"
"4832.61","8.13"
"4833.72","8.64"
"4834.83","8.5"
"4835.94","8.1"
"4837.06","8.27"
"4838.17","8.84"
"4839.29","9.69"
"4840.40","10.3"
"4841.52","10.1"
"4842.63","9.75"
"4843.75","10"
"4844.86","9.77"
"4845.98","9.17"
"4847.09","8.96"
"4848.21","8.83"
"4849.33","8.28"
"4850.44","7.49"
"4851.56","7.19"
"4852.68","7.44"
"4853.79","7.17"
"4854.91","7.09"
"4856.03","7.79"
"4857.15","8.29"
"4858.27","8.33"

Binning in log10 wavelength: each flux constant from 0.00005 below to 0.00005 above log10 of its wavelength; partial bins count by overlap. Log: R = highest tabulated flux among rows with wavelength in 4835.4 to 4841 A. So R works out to 10.3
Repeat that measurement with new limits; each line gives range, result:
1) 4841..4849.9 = 10.1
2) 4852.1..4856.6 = 7.79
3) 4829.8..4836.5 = 8.91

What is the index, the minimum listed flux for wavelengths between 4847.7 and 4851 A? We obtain 7.49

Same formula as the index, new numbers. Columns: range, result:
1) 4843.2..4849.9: 8.28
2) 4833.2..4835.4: 8.5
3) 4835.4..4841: 8.1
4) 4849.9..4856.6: 7.09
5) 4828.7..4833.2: 8.13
